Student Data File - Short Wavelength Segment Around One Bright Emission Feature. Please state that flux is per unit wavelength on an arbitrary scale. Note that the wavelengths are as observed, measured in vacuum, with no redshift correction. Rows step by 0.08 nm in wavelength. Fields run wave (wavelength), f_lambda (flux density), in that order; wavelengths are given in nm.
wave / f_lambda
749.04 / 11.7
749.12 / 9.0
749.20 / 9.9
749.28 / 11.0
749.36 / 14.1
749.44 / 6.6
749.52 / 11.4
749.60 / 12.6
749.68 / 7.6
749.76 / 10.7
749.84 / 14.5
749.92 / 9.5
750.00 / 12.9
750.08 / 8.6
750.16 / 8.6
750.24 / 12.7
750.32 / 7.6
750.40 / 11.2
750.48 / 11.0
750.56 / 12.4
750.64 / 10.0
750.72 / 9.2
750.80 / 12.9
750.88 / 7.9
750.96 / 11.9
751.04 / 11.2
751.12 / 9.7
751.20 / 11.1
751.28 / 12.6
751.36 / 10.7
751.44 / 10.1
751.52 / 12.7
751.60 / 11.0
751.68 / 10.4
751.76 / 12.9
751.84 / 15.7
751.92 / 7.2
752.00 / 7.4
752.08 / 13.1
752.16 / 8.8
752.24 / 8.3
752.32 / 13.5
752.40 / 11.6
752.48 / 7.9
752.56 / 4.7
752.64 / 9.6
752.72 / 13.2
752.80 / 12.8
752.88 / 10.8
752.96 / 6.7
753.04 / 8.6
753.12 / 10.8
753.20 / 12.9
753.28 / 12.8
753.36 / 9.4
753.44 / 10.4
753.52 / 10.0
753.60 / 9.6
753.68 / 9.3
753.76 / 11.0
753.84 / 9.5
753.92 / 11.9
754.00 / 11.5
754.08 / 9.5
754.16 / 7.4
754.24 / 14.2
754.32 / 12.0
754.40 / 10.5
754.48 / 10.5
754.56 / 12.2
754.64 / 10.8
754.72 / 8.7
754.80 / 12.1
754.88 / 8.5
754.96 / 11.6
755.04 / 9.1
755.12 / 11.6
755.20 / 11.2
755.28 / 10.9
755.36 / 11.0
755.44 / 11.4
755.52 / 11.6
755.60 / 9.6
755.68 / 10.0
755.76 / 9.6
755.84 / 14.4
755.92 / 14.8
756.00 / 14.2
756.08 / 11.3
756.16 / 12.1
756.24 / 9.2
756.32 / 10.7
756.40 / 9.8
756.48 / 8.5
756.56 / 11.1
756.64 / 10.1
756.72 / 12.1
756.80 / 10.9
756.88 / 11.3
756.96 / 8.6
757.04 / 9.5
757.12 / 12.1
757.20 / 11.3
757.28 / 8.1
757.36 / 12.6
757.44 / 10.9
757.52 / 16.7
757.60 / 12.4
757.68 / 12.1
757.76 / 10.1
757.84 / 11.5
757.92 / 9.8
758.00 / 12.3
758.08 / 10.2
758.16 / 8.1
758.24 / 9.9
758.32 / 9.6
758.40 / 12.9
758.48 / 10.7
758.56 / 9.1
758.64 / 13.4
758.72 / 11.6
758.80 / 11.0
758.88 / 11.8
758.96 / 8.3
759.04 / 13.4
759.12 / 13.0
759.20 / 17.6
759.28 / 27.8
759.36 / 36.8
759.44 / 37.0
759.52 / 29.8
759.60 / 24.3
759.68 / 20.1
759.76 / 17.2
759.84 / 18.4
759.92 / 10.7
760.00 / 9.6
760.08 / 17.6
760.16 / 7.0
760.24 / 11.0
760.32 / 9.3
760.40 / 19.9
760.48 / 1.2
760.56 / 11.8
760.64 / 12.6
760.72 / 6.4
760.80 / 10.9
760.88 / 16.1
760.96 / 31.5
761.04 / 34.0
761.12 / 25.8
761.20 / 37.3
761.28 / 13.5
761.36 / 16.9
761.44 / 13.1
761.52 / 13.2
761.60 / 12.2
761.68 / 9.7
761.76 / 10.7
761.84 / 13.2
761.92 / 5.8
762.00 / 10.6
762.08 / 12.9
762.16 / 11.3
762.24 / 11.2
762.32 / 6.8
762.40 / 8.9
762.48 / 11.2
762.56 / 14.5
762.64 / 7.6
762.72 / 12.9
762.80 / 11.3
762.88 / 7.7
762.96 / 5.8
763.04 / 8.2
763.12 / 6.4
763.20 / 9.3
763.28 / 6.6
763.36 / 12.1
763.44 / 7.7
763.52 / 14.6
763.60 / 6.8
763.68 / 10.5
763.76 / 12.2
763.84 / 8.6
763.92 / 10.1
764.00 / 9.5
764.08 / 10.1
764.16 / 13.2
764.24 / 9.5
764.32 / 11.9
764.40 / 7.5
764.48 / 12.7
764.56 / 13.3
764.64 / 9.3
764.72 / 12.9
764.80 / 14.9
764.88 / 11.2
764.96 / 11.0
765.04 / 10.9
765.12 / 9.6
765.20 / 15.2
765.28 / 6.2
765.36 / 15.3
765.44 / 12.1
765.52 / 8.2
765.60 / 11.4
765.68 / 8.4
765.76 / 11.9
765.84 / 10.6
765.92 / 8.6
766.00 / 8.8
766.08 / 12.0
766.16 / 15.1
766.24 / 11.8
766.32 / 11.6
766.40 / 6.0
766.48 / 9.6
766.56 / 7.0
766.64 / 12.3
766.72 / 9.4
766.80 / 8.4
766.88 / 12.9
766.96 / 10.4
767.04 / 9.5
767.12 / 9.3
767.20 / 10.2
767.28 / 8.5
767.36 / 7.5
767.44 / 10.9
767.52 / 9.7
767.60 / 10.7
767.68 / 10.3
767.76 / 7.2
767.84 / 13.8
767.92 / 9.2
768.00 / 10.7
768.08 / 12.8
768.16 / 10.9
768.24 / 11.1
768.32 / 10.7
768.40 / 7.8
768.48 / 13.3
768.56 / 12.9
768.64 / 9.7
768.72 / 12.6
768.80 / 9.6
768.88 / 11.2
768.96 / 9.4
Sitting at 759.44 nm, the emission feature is [S II]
